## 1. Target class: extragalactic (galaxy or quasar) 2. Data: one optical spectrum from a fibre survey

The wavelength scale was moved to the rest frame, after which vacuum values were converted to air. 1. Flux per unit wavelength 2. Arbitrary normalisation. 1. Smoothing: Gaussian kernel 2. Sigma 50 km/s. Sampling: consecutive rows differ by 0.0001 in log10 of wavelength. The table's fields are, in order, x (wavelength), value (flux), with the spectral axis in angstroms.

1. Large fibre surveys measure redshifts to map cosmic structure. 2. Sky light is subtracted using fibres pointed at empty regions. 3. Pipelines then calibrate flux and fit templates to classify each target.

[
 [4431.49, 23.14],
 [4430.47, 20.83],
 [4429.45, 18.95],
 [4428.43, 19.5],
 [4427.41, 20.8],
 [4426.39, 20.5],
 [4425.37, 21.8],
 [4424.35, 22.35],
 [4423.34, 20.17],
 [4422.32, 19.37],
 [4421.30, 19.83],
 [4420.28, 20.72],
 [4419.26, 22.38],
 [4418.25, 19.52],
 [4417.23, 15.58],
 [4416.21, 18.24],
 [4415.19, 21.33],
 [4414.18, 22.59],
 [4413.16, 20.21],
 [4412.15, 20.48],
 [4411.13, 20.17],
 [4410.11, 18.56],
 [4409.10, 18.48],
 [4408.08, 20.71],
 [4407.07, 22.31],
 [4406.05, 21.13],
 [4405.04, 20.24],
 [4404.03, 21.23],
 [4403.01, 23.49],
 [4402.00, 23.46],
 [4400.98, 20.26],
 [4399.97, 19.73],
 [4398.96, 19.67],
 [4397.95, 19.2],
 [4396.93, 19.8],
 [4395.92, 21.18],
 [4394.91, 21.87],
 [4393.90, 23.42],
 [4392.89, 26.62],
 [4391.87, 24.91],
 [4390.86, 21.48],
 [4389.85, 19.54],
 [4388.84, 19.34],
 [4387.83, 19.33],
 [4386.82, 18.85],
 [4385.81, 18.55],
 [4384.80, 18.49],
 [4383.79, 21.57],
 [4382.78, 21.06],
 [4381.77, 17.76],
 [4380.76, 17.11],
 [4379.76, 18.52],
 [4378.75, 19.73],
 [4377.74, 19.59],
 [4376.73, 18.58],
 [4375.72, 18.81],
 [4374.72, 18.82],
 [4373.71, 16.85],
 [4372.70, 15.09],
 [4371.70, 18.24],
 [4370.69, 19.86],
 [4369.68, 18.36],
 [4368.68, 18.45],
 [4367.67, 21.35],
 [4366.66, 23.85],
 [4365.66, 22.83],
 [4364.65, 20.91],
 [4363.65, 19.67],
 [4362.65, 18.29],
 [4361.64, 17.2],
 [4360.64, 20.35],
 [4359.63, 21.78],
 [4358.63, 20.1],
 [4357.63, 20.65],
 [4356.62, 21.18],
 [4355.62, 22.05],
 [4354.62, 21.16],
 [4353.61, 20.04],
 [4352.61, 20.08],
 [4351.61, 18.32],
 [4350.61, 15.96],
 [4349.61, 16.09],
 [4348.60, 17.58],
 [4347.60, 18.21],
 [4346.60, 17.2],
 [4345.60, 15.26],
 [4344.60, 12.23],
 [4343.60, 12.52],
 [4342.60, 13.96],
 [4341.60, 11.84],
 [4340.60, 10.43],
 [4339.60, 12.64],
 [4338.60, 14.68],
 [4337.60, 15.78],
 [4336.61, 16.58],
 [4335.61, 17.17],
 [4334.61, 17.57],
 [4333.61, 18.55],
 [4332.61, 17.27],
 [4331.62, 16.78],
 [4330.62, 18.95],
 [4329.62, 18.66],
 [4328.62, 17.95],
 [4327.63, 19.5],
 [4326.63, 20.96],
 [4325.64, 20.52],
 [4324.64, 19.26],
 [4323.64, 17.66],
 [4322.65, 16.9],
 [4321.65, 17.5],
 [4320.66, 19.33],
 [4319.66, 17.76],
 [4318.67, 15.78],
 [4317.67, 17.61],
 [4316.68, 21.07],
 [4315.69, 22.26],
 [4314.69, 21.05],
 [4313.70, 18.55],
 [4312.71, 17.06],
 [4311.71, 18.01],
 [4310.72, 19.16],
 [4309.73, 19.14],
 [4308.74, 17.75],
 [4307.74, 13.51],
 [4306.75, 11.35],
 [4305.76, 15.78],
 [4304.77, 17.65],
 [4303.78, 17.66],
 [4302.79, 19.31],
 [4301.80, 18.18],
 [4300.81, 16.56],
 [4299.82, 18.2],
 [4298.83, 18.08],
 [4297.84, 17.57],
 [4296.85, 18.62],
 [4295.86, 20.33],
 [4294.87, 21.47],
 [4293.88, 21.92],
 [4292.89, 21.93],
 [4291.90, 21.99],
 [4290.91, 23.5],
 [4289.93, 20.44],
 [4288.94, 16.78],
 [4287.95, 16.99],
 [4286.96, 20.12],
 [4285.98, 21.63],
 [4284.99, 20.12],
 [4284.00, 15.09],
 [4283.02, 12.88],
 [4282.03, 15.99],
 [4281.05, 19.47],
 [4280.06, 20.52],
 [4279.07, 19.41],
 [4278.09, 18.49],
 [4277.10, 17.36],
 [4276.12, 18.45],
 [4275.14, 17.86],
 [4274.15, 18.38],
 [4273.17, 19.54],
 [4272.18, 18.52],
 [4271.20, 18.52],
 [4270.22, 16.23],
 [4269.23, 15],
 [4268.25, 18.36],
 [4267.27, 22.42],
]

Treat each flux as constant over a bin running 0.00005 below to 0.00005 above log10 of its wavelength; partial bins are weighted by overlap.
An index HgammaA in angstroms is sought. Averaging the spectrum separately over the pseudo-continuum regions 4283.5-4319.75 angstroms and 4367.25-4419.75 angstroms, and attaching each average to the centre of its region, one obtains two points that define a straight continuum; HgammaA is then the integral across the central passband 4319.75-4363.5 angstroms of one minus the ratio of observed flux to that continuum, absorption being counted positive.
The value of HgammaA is 3.74 angstroms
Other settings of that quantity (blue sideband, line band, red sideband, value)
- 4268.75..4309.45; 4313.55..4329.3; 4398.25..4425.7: -0.1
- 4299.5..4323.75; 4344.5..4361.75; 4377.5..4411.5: 0.3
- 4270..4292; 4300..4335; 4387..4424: 2.1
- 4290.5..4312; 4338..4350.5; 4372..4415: 3.1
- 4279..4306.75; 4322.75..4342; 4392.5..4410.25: 2.6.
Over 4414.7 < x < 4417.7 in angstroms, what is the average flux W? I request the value 18.4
